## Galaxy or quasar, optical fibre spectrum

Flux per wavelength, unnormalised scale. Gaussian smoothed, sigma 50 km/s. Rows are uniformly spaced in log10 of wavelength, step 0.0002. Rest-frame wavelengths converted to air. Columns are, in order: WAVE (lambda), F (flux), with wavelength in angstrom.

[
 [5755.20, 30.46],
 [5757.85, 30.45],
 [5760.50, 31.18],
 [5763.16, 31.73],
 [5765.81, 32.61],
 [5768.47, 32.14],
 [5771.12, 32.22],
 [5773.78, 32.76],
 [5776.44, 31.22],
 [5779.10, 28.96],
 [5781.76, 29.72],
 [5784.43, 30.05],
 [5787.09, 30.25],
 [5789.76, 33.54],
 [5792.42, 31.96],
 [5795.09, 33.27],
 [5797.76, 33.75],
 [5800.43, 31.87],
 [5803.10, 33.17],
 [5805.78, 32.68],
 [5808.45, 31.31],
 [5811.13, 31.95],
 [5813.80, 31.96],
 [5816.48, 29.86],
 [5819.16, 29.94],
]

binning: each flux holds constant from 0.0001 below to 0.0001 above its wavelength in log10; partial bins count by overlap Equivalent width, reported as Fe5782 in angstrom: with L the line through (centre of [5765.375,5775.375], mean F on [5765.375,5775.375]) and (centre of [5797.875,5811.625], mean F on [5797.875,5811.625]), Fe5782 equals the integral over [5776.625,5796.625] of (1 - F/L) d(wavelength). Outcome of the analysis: 0.8 angstrom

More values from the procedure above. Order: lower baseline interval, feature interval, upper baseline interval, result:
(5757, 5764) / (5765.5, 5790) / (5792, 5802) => 0.5 angstrom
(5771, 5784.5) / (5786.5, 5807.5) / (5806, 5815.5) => -0.8 angstrom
